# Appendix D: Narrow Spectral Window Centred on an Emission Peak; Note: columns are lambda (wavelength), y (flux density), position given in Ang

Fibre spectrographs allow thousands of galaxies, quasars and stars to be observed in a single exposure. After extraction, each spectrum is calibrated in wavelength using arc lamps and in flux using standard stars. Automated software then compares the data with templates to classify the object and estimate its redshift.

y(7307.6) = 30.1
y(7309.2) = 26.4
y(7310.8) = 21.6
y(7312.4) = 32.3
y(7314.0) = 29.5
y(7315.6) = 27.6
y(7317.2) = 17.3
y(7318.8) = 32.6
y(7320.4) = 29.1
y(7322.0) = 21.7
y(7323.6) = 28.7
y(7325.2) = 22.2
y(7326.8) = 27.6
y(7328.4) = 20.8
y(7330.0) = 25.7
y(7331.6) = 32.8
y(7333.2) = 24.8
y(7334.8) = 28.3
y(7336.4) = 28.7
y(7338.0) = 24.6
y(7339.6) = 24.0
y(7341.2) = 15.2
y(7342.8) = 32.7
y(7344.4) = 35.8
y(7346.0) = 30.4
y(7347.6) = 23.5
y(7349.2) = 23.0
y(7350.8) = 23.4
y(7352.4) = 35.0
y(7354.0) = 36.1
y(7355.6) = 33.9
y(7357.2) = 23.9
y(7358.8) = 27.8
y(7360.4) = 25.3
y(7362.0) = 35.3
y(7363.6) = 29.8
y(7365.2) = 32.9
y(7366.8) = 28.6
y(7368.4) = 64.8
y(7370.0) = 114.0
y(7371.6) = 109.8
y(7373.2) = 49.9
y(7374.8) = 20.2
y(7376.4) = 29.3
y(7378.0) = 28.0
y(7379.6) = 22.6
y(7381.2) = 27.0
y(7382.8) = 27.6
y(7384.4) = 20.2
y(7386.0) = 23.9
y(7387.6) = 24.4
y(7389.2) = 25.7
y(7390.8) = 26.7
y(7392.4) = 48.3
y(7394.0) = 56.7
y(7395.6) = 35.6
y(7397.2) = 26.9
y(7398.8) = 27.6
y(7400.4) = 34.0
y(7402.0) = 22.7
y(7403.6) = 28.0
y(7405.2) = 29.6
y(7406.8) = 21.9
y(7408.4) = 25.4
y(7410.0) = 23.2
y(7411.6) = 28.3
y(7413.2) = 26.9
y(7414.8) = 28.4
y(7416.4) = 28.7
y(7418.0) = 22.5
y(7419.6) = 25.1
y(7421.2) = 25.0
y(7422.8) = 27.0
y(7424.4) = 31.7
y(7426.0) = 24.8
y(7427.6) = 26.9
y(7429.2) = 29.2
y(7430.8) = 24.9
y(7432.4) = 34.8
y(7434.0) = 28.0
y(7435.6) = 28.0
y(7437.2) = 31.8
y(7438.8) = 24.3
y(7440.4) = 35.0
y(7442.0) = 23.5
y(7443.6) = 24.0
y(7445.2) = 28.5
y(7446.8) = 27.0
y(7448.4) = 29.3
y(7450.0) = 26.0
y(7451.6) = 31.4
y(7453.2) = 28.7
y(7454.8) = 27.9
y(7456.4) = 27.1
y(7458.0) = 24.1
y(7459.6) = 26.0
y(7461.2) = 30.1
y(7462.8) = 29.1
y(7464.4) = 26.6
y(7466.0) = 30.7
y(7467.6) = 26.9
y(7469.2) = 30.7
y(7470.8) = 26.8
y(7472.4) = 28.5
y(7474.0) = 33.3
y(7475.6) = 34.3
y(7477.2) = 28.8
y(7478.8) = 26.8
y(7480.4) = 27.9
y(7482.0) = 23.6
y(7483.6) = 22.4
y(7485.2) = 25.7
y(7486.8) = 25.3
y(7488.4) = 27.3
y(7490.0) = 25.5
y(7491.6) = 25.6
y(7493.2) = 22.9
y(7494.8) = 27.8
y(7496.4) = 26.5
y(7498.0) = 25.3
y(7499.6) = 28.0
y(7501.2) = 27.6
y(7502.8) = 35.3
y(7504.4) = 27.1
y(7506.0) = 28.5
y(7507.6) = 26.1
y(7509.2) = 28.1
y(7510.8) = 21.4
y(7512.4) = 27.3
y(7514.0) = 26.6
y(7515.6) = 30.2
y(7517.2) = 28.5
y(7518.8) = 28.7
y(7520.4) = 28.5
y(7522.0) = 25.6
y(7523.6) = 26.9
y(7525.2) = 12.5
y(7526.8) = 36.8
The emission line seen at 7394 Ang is [N II] 6583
